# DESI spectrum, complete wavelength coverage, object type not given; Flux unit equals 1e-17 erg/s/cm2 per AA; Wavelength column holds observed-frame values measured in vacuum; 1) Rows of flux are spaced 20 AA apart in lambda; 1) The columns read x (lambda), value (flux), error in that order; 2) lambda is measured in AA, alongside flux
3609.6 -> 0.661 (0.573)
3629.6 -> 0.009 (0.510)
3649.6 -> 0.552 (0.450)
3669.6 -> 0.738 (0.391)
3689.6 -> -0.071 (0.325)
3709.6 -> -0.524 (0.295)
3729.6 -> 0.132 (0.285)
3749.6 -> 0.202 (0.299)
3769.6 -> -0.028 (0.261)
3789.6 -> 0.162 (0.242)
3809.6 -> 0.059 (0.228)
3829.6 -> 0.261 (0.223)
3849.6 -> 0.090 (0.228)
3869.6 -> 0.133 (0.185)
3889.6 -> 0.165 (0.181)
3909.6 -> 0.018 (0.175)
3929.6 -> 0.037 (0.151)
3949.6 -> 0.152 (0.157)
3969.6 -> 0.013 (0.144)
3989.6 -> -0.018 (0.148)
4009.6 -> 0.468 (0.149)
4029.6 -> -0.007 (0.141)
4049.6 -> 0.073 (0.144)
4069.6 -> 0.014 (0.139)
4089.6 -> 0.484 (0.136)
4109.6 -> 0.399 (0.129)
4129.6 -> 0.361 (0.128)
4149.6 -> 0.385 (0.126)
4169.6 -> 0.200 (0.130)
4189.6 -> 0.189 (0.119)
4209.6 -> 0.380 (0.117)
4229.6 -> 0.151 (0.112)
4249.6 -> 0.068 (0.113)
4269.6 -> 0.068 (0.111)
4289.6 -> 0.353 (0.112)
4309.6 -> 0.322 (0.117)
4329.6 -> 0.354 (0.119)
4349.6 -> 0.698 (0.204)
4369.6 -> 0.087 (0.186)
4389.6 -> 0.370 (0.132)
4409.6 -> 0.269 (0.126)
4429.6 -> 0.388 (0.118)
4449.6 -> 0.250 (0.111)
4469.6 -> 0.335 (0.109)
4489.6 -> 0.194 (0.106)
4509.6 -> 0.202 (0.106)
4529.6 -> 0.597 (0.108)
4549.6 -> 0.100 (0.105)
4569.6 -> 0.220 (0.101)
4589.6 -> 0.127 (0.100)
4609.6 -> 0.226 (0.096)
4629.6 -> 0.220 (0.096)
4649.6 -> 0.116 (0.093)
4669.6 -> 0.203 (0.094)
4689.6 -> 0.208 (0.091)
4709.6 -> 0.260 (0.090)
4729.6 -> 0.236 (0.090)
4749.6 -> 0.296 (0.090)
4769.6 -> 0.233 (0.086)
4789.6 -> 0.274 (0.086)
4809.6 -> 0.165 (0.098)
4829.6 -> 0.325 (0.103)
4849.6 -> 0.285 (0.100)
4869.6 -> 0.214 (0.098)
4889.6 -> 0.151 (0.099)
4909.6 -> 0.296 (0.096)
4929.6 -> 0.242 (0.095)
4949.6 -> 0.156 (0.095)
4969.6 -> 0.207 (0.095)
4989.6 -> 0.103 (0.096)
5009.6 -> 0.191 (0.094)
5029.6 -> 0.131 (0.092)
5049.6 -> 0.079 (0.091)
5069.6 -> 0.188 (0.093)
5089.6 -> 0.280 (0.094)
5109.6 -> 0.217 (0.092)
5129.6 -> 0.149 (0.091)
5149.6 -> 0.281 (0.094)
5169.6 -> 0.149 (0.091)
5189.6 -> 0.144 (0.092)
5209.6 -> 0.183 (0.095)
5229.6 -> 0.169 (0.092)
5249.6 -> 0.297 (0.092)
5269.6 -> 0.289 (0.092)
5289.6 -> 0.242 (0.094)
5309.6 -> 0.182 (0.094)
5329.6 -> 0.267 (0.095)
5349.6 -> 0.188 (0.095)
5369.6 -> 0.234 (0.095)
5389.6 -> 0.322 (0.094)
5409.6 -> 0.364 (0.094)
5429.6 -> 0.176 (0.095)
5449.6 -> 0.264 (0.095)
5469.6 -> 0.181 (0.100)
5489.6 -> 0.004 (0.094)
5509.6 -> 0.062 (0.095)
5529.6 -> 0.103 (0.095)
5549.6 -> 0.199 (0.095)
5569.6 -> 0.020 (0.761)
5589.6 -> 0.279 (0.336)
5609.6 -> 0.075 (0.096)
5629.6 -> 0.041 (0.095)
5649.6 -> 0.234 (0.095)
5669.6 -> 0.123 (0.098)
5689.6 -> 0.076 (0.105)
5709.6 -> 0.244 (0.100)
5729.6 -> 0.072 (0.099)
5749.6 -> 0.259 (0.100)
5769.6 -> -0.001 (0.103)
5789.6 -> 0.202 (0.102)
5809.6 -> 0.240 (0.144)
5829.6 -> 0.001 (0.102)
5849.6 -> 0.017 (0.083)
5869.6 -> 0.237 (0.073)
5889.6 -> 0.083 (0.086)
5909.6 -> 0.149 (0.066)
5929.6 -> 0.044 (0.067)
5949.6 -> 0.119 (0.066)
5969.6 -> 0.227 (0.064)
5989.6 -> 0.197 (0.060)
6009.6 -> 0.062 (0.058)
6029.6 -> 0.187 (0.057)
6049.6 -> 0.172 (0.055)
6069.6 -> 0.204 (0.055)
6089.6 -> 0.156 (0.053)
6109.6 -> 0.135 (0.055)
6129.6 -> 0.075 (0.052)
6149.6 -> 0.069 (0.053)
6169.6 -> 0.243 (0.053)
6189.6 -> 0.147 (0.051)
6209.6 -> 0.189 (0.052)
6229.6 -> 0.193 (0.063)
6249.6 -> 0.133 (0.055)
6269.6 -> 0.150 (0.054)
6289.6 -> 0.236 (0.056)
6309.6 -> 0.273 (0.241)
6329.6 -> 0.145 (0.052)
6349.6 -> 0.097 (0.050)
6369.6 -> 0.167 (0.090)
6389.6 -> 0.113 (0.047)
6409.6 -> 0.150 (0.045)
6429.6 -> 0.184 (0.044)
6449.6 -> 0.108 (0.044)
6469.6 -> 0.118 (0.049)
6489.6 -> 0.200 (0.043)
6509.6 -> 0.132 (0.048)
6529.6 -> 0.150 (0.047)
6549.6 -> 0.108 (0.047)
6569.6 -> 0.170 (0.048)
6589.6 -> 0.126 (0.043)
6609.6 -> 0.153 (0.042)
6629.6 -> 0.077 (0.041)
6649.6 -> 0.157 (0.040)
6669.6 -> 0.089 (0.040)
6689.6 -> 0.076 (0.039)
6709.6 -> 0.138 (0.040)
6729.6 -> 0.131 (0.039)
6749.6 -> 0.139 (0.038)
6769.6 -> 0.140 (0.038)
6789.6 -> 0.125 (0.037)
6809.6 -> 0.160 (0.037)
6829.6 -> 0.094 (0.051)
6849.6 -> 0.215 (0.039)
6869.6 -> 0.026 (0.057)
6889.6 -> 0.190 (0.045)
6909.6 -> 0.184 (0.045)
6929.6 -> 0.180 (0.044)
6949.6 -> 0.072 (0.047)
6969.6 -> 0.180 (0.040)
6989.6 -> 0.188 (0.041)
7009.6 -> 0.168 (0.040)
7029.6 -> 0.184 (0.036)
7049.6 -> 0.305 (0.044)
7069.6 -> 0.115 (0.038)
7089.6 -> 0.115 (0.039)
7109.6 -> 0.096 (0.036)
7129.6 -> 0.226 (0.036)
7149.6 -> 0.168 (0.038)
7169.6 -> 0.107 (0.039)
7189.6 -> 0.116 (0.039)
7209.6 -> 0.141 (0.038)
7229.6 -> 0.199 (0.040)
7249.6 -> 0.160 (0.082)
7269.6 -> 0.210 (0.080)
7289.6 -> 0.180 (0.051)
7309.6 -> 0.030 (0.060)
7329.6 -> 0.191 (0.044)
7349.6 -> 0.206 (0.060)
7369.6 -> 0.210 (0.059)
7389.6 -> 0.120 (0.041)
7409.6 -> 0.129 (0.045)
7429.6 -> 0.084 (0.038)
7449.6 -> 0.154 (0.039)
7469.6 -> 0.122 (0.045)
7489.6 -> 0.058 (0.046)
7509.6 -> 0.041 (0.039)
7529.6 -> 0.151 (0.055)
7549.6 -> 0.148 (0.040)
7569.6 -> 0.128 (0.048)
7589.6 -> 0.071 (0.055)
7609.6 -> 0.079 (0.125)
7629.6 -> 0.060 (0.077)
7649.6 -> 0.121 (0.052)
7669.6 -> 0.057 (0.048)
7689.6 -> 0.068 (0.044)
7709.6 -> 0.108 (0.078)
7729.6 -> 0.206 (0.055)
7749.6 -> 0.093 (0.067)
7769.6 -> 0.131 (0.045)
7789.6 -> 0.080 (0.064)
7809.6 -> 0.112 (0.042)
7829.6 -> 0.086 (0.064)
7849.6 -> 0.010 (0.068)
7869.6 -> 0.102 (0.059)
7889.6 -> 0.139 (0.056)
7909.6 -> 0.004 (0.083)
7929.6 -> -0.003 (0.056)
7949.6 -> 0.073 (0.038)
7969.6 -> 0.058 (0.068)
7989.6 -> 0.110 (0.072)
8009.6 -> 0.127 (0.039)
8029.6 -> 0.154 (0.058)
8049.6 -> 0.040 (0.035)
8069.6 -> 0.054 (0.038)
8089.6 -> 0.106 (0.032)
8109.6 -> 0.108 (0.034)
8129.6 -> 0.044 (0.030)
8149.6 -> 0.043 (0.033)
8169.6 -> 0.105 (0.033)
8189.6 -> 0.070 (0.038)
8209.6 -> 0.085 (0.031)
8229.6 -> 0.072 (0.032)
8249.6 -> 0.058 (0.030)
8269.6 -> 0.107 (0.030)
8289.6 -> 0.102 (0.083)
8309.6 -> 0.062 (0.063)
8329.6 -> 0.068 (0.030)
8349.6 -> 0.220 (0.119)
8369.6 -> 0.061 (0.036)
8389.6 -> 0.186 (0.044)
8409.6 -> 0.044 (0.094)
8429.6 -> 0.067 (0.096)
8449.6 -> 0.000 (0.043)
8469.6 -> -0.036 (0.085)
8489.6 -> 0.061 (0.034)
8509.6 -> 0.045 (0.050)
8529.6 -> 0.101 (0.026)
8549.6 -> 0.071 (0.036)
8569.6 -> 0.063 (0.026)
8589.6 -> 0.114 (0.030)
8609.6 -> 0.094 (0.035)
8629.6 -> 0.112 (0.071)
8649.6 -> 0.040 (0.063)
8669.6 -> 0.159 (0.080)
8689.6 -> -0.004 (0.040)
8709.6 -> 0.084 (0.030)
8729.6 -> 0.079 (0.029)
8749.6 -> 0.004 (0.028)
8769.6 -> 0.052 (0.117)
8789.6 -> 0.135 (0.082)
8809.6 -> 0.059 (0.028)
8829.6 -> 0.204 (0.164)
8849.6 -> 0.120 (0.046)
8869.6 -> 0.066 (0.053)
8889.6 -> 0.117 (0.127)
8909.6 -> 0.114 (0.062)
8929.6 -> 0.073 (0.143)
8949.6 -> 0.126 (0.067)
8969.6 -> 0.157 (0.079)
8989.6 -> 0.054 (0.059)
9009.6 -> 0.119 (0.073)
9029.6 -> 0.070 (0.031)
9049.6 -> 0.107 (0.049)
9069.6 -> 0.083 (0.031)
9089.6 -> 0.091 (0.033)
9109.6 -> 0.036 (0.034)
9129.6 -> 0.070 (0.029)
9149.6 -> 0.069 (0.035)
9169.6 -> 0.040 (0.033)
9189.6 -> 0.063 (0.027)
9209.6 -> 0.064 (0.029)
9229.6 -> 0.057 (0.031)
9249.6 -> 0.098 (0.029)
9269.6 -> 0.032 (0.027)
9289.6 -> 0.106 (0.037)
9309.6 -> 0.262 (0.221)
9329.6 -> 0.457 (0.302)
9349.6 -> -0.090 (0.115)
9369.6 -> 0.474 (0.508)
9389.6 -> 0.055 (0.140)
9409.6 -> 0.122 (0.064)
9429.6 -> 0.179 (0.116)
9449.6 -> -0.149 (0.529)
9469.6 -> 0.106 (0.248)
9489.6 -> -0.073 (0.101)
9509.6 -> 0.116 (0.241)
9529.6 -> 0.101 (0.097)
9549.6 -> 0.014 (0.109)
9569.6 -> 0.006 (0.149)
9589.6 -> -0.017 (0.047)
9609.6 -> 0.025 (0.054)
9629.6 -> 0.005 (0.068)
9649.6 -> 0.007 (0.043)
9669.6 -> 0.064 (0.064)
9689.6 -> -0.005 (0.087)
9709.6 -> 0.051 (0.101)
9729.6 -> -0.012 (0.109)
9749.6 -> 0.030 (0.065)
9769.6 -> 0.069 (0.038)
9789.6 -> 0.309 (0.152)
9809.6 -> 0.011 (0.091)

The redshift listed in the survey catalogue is 0.075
